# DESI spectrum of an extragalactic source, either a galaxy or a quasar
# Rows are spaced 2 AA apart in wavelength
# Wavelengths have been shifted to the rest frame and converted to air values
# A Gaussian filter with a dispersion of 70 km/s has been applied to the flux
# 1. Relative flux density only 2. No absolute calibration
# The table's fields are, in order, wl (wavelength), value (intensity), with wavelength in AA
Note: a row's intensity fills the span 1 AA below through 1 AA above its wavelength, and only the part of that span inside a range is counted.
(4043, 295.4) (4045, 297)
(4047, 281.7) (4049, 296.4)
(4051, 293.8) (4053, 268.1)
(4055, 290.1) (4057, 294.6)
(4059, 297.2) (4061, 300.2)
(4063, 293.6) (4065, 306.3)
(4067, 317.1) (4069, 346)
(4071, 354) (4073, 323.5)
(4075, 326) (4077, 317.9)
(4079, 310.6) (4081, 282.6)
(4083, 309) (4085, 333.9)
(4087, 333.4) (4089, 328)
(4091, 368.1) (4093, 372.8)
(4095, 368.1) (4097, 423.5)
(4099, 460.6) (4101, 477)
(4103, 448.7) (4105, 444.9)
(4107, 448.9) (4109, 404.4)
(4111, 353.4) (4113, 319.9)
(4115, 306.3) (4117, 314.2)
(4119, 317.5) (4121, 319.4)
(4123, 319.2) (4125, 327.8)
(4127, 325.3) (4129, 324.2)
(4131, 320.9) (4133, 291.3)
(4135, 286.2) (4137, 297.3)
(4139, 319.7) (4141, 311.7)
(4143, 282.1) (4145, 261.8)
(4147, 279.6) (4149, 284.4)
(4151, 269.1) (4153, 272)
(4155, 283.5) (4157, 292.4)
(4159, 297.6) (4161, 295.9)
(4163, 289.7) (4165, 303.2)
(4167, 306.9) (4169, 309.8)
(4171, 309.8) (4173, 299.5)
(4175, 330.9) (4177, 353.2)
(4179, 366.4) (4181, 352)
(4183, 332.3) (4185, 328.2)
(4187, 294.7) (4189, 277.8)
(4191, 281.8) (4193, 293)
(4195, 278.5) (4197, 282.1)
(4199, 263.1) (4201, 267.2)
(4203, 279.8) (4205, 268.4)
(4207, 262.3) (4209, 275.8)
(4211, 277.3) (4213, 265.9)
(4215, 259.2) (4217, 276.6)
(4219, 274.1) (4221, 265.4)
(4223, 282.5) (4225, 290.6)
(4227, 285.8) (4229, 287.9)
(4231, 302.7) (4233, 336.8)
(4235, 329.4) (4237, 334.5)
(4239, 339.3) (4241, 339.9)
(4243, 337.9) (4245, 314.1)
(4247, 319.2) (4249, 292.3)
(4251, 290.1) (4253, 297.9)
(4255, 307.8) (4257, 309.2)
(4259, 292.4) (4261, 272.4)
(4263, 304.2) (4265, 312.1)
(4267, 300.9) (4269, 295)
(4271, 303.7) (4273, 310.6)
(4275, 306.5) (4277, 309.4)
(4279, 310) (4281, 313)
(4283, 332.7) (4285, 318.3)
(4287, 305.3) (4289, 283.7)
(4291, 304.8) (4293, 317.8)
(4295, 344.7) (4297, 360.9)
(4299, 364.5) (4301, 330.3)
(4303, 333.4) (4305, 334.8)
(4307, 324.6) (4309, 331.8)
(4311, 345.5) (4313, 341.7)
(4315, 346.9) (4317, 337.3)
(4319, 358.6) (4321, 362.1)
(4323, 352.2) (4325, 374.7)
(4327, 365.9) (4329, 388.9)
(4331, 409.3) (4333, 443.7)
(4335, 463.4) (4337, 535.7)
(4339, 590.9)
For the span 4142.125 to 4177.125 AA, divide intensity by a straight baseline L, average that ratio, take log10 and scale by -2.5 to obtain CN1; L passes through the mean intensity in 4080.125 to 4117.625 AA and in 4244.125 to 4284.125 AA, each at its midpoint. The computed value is 0.18 mag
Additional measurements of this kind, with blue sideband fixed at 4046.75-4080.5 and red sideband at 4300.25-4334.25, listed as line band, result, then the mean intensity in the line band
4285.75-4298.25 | 0.11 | 320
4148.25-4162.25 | 0.14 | 285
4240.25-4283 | 0.13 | 307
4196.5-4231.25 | 0.22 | 275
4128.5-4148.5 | 0.09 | 296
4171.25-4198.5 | 0.07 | 312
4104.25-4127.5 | -0.10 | 350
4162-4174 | 0.09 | 303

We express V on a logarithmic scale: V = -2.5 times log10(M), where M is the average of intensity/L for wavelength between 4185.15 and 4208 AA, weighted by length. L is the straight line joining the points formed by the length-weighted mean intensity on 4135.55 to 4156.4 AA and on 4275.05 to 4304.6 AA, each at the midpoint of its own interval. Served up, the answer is 0.076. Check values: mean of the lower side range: 286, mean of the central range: 279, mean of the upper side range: 323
